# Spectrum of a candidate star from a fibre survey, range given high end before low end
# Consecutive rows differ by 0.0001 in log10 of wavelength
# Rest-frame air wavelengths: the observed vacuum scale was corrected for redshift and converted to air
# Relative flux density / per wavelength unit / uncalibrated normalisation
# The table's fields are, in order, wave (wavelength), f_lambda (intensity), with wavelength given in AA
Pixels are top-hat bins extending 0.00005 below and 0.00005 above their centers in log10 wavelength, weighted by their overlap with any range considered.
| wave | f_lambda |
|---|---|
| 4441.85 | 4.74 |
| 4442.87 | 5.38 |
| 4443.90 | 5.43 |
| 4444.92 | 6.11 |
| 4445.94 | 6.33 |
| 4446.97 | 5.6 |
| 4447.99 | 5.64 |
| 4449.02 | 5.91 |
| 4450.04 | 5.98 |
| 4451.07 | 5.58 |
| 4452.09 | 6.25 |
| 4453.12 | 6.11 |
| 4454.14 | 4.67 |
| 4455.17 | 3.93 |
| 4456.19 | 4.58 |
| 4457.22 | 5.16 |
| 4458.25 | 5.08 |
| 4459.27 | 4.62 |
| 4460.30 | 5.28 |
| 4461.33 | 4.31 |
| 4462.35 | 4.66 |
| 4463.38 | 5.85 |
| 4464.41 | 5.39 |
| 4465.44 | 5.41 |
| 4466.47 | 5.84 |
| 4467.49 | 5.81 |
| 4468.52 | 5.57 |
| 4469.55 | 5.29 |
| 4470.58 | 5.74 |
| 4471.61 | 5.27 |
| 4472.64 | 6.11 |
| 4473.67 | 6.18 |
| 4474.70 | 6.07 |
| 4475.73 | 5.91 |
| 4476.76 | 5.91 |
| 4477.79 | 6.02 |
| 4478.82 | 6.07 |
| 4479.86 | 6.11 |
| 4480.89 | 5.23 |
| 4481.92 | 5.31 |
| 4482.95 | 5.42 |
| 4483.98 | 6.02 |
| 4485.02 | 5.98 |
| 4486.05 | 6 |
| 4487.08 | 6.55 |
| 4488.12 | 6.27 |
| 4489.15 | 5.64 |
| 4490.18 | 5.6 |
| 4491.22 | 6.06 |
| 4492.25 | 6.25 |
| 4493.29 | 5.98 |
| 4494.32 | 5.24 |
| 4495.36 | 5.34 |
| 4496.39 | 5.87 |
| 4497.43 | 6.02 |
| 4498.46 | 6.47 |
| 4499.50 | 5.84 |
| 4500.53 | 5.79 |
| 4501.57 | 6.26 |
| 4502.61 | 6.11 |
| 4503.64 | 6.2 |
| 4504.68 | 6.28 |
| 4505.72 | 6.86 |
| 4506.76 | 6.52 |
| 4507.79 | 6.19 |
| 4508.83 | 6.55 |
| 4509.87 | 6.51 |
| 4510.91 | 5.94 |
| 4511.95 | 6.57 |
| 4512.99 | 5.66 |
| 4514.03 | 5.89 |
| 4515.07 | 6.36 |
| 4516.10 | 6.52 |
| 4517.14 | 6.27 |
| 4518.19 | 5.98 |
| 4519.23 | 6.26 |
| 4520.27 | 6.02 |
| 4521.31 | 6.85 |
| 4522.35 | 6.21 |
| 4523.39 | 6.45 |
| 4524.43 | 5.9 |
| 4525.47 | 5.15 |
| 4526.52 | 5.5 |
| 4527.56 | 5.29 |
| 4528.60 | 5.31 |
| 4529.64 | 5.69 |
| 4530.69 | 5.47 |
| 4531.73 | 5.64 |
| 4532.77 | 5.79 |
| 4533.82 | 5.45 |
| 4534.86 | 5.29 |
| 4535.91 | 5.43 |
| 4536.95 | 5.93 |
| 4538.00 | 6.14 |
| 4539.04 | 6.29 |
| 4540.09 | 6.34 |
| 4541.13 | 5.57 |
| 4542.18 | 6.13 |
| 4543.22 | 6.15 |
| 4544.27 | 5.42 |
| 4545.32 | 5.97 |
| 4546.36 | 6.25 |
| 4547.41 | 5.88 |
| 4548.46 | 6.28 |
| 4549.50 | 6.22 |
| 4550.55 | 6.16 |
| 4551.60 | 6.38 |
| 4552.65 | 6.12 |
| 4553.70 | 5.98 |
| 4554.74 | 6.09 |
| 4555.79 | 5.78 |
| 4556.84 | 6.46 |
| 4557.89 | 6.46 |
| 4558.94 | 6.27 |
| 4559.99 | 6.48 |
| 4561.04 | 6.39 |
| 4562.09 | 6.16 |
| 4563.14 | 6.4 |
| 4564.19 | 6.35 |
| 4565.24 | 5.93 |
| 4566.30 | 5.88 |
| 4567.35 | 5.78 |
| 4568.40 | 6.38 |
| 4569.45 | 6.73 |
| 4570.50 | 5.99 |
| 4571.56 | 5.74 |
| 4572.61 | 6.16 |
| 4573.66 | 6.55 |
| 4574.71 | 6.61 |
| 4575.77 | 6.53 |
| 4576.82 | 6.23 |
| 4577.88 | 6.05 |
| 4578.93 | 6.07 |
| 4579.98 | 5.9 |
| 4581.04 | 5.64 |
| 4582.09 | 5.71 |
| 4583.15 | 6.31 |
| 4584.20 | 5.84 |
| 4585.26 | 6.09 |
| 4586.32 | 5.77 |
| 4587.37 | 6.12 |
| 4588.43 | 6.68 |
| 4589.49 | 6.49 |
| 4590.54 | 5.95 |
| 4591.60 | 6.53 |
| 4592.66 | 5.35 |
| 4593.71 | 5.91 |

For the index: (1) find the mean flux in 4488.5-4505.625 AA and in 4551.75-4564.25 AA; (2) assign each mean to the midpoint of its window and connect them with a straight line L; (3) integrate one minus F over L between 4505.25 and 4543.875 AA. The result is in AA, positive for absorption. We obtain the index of 0.57 AA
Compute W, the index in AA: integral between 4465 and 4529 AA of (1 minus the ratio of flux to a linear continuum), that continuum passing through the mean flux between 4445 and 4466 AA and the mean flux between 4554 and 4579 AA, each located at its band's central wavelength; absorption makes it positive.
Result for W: -3.39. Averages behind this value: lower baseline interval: 5.33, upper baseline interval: 6.23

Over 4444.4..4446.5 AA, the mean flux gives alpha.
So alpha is 6.21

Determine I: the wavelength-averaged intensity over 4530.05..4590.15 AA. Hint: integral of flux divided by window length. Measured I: 6.07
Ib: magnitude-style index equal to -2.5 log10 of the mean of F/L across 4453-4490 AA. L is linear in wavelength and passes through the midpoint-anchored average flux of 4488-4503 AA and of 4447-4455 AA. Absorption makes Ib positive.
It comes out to 0.05 mag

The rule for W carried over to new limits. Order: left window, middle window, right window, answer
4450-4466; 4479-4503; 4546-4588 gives -1.9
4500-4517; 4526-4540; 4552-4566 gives 1.3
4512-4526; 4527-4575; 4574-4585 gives 0.7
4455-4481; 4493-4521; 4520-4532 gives -2.2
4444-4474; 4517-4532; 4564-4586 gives -0.1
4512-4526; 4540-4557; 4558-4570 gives 0.4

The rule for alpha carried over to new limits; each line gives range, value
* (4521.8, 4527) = 5.85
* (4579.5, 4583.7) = 5.89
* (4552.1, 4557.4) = 6.09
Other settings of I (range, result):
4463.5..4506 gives 5.88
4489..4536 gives 5.97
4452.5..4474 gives 5.28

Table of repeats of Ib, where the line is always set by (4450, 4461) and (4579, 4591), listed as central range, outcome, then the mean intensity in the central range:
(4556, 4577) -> -0.06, 6.27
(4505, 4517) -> -0.14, 6.32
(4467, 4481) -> -0.11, 5.82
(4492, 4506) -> -0.11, 6.02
